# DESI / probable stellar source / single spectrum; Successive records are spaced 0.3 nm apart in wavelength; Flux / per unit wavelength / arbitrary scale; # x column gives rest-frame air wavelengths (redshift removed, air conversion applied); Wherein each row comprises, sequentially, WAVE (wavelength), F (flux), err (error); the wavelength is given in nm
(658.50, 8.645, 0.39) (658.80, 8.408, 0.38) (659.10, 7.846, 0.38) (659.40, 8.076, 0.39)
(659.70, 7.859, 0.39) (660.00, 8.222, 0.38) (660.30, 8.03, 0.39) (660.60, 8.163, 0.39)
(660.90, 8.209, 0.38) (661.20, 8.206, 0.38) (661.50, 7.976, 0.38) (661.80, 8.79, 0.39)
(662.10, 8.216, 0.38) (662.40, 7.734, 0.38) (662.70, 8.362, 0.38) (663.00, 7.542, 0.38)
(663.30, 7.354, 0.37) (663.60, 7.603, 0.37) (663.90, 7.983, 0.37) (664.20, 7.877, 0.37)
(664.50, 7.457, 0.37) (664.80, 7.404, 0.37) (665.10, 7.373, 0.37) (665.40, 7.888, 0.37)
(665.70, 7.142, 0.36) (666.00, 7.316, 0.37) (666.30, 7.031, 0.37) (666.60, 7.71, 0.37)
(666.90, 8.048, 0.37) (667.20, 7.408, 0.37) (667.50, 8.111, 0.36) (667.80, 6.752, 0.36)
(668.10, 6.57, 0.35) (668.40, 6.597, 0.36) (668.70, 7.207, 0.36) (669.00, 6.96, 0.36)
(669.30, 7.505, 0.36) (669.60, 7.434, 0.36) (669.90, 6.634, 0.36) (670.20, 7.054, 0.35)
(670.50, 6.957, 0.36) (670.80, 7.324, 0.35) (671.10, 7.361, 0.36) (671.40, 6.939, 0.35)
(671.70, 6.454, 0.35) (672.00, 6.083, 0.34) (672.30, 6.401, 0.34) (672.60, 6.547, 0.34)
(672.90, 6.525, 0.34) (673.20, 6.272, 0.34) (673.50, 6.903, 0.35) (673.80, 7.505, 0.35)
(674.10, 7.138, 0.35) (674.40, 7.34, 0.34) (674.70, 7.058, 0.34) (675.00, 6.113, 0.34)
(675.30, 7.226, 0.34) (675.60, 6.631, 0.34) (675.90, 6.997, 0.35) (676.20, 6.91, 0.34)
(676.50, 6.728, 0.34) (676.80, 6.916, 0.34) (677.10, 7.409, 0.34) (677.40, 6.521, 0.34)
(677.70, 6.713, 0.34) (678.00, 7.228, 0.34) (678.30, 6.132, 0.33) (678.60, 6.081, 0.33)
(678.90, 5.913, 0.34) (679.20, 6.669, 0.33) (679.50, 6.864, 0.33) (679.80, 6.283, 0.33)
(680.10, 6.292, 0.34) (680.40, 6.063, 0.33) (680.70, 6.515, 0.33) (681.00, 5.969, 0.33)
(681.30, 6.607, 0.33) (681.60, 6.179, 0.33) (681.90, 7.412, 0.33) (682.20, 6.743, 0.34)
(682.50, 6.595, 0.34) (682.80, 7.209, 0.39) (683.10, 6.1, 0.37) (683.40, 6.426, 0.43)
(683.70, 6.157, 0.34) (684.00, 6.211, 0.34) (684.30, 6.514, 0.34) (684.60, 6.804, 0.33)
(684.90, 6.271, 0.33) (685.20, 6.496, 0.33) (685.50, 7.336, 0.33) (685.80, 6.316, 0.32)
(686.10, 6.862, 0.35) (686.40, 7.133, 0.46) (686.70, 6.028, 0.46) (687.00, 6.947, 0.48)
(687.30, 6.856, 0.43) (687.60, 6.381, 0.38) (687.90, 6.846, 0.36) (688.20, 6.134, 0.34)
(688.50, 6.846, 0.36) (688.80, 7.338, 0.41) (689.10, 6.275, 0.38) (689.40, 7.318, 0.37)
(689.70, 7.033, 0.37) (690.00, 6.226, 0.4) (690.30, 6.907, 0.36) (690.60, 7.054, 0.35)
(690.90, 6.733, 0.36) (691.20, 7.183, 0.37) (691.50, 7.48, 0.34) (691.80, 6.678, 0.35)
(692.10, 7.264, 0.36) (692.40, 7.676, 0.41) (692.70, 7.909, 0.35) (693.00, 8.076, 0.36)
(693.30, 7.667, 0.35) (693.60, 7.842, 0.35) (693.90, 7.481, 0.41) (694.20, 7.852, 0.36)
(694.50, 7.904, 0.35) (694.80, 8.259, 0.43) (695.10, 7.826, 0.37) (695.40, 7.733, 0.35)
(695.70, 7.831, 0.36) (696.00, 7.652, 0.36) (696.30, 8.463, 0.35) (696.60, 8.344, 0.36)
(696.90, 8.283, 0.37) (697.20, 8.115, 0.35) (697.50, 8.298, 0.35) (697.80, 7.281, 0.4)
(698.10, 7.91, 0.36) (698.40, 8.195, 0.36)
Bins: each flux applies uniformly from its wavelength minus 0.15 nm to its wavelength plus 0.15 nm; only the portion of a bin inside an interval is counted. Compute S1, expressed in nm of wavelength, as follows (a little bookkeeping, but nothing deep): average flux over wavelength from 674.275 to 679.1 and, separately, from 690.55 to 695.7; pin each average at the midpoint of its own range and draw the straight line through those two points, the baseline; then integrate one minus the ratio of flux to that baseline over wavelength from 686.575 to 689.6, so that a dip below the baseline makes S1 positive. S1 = 0.26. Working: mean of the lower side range 6.74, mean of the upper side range 7.58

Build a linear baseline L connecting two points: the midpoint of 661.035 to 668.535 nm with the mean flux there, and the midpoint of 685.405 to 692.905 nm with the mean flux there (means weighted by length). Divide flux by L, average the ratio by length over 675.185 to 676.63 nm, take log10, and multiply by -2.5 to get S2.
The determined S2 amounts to 0.06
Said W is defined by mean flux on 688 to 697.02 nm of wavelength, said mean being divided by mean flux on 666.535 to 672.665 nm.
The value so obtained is 1.1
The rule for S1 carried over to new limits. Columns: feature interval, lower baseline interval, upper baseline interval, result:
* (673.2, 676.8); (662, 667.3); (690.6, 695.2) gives 0.32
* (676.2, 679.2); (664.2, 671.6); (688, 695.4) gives 0.26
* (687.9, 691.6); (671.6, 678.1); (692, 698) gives 0.36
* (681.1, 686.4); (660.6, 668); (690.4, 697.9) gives 0.76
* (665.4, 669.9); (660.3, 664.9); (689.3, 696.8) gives 0.34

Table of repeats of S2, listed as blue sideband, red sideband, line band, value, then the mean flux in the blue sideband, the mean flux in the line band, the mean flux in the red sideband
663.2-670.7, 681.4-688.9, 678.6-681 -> 0.085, 7.33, 6.33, 6.64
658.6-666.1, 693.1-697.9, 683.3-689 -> 0.194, 7.89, 6.63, 7.94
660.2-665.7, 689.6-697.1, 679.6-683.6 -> 0.185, 7.88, 6.49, 7.58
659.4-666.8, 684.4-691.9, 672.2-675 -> 0.085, 7.82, 6.82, 6.78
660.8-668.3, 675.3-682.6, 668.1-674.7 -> 0.040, 7.67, 6.91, 6.61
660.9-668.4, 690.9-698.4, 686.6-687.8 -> 0.176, 7.65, 6.59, 7.78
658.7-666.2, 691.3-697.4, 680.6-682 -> 0.202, 7.87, 6.51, 7.82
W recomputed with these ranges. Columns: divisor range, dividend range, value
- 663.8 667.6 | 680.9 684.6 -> 0.86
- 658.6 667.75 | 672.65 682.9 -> 0.85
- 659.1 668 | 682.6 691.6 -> 0.86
